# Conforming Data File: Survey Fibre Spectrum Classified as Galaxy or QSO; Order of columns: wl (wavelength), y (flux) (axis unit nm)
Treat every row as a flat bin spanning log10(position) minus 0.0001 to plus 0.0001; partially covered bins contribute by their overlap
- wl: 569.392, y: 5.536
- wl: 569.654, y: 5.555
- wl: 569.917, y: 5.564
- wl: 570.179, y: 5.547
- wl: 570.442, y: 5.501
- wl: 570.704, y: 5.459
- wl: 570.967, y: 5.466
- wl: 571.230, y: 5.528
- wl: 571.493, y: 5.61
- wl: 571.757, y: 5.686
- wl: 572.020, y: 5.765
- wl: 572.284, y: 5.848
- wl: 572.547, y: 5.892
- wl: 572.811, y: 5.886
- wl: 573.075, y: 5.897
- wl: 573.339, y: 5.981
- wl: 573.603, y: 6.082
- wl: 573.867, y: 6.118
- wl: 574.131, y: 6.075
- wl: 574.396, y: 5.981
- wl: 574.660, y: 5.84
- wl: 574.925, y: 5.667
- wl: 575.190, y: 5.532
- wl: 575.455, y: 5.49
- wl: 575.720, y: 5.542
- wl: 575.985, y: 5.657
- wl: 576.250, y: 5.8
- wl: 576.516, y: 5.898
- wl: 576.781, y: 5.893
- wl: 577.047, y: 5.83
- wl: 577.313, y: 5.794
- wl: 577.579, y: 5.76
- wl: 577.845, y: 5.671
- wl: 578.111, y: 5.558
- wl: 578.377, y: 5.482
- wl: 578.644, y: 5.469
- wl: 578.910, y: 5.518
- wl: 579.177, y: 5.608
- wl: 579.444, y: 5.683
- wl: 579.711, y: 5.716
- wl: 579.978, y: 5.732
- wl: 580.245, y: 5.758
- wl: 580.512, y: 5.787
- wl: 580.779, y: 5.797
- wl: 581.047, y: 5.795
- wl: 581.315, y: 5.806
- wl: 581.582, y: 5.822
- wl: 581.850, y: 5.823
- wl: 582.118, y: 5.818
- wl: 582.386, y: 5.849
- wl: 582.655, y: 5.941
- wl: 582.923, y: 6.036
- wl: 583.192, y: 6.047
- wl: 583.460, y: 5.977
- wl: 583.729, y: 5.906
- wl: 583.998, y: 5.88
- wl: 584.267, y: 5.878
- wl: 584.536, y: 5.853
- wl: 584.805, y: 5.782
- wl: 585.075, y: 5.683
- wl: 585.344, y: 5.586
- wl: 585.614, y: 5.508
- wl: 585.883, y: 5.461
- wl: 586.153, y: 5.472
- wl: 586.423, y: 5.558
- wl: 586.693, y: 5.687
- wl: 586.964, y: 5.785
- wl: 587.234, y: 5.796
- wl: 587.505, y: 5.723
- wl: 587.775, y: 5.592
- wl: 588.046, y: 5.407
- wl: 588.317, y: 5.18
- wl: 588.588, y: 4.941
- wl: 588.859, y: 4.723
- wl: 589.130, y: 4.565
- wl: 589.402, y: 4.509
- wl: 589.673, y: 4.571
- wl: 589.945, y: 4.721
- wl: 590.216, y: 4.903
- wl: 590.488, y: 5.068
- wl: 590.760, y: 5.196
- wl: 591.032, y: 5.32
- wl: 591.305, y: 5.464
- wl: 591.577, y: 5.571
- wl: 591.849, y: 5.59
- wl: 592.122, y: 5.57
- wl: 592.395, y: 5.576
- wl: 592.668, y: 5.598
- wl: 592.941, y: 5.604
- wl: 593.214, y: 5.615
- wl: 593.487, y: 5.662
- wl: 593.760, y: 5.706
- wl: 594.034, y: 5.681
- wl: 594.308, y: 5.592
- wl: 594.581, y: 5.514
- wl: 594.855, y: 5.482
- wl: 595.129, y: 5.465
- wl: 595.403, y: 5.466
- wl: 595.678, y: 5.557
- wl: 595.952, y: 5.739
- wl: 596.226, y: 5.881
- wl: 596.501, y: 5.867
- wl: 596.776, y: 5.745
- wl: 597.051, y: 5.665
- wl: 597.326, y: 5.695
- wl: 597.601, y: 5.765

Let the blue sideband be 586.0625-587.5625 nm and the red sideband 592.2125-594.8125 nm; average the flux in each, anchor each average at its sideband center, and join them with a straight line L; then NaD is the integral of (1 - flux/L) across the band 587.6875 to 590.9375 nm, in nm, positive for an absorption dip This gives 0.41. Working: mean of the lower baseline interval 5.67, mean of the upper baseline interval 5.61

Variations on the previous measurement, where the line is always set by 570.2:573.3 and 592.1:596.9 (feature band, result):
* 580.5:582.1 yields -0.040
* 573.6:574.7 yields -0.067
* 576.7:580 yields 0.004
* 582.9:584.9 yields -0.091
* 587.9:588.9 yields 0.097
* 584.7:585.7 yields 0.002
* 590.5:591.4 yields 0.057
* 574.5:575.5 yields 0.005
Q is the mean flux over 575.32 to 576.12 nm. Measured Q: 5.57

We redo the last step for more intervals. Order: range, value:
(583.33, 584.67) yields 5.9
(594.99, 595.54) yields 5.47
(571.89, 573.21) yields 5.86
